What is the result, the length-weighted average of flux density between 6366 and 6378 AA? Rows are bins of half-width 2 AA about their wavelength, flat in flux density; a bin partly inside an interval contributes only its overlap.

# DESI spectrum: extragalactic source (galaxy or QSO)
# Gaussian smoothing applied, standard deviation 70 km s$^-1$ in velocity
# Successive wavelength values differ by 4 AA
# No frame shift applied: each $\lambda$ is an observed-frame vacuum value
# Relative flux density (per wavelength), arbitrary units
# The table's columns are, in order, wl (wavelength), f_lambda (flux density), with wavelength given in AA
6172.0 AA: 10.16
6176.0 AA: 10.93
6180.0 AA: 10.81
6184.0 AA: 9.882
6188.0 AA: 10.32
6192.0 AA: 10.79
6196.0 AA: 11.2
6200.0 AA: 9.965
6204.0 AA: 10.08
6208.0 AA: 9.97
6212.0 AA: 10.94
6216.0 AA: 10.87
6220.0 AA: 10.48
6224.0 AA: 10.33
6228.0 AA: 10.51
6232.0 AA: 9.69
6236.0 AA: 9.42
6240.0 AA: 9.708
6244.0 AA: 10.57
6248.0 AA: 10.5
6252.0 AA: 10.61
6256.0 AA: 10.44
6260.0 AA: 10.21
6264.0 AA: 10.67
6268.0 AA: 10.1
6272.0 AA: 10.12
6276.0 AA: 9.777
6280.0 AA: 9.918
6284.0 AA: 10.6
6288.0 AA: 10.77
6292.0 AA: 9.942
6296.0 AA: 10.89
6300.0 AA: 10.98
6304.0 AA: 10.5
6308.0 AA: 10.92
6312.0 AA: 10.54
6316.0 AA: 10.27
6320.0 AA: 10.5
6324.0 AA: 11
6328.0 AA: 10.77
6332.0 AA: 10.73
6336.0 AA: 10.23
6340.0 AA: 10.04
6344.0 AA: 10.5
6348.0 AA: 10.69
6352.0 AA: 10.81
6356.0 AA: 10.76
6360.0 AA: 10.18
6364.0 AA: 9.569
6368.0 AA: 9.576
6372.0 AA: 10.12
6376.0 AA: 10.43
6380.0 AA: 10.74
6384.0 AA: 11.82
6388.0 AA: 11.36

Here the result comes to 10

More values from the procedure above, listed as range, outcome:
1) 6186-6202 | 10.6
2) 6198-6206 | 10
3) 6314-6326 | 10.6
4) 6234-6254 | 10.2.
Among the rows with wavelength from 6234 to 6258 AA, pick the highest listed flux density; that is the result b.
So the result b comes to 10.61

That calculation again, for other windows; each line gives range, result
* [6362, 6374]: 10.12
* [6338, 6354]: 10.81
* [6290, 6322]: 10.98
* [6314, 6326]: 11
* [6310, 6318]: 10.54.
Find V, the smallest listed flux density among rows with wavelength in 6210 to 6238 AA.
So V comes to 9.42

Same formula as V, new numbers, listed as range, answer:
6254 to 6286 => 9.777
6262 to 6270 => 10.1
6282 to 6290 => 10.6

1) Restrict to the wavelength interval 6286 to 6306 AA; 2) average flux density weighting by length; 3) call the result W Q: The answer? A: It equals 10.6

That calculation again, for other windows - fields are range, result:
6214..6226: 10.6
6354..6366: 10.2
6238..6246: 10.1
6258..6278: 10.2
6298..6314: 10.7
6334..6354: 10.5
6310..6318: 10.4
